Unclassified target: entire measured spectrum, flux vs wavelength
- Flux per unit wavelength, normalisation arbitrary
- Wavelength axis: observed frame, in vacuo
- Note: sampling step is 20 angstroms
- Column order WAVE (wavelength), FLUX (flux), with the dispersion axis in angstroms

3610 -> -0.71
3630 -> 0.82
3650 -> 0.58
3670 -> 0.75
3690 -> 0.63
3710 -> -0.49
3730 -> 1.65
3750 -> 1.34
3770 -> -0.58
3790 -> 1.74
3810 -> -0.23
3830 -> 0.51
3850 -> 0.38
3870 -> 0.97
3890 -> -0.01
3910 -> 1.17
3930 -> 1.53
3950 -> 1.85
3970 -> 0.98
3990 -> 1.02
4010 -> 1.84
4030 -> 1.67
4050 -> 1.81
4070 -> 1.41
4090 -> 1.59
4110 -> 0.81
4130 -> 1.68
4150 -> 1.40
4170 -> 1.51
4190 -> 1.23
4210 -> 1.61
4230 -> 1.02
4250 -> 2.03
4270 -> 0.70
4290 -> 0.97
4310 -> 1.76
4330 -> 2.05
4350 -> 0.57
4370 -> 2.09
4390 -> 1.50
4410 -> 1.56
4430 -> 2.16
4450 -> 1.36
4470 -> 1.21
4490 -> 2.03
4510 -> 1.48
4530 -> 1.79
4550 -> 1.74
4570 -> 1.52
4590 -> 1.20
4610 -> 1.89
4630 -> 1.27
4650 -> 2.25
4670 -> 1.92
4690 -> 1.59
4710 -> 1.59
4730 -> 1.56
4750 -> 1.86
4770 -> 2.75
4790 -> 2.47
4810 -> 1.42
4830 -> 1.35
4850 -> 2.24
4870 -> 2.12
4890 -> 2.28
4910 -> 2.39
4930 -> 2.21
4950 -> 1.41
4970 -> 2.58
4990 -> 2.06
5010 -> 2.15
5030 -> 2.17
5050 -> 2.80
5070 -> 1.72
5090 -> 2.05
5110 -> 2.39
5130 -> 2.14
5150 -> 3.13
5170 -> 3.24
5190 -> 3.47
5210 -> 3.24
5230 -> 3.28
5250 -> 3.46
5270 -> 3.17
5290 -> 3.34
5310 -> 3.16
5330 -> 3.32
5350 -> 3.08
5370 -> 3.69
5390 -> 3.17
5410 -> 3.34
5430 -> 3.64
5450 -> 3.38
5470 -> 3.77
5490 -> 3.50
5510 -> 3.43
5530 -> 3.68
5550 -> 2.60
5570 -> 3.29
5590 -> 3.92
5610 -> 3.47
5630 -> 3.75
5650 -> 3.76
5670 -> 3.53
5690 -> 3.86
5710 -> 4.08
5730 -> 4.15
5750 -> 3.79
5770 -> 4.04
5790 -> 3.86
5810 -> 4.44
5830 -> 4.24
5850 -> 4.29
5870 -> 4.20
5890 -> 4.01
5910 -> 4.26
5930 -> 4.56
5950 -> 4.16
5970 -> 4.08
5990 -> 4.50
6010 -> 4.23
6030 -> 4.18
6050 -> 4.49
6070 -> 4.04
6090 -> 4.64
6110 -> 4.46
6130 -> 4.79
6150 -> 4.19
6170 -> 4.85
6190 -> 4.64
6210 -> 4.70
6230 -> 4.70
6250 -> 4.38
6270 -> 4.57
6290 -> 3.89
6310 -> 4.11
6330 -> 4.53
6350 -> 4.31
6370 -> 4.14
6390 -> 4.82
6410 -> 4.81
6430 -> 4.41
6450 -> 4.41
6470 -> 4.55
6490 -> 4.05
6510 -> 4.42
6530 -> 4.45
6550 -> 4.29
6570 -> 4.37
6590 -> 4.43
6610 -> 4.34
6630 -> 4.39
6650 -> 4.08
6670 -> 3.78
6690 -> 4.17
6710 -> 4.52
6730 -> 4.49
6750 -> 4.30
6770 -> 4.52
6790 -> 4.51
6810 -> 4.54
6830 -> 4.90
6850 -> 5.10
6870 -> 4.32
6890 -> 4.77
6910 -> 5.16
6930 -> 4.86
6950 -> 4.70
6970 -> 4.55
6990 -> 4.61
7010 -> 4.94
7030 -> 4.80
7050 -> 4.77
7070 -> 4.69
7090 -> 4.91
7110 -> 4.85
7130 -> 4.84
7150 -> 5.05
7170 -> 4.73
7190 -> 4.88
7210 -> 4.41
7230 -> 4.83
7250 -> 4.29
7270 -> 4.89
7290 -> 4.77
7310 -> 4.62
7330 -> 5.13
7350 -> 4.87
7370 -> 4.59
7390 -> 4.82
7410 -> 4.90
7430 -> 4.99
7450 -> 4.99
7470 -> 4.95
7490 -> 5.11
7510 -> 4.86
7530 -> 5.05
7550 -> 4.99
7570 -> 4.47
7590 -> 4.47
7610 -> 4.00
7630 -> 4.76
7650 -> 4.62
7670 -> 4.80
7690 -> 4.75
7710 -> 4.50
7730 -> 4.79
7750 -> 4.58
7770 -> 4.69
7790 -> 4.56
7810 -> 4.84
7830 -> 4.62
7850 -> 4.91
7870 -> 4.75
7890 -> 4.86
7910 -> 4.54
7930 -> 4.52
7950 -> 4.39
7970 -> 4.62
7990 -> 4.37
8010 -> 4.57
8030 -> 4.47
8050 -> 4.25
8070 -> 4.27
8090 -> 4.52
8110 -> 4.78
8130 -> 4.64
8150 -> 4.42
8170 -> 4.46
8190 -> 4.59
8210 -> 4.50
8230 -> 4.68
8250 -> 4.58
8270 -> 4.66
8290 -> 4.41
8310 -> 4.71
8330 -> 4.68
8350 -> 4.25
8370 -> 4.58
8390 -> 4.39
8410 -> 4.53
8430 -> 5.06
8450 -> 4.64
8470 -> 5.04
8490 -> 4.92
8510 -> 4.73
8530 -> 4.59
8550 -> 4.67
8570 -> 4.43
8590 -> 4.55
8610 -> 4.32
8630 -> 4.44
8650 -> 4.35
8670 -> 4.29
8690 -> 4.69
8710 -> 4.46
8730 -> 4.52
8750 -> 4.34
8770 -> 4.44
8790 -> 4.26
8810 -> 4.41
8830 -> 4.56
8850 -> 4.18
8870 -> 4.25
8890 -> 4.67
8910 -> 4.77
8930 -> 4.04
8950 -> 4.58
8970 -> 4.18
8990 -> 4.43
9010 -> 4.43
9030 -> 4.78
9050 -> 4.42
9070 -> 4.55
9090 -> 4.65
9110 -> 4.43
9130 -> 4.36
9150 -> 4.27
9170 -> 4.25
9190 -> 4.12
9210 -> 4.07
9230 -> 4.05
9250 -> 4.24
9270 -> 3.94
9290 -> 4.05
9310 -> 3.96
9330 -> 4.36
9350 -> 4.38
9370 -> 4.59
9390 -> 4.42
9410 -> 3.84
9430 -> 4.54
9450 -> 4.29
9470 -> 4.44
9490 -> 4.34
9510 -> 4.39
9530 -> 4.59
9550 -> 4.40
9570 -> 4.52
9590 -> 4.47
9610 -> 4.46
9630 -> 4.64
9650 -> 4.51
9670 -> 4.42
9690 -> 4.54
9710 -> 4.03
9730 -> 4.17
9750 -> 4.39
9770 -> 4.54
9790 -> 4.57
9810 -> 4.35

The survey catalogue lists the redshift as 0.290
